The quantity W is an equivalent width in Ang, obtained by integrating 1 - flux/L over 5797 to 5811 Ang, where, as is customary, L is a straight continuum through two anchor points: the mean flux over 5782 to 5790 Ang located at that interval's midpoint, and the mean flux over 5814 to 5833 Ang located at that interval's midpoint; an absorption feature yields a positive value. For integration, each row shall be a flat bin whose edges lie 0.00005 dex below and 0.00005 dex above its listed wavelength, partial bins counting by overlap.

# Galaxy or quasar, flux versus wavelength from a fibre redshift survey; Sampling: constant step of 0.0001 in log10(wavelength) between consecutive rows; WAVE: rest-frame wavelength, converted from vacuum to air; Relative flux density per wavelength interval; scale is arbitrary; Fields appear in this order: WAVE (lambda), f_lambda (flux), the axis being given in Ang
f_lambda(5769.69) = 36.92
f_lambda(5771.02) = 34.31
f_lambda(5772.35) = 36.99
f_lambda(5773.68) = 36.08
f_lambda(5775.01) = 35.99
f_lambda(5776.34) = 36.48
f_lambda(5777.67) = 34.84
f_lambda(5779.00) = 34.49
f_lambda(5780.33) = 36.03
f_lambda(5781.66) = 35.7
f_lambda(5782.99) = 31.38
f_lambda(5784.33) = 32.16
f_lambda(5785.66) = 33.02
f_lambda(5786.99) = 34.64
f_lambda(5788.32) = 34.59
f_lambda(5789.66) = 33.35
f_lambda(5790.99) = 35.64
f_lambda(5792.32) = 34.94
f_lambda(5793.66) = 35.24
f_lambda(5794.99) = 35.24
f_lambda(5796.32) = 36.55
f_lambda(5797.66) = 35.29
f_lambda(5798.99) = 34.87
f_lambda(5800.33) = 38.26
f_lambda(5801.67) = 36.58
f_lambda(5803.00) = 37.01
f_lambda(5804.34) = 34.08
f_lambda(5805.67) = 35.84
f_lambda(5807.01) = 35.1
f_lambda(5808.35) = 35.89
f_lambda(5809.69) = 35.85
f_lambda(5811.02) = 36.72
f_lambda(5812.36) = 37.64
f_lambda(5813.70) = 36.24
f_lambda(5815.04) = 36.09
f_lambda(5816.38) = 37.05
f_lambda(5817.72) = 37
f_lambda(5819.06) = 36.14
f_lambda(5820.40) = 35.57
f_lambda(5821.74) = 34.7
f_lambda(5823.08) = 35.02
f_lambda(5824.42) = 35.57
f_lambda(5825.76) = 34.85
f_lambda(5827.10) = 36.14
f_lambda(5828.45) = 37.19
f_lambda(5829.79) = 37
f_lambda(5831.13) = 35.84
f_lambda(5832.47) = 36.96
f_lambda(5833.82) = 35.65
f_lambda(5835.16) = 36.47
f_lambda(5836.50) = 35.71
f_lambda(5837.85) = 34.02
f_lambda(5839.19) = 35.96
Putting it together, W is -0.5 Ang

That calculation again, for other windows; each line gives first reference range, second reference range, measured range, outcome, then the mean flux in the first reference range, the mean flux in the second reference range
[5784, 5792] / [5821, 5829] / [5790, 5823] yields -1.1 Ang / 34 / 35.5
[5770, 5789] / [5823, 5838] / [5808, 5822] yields -0.3 Ang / 34.8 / 36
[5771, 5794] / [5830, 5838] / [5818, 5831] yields 0.0 Ang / 34.8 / 36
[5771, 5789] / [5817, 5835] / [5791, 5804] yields -0.3 Ang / 34.8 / 36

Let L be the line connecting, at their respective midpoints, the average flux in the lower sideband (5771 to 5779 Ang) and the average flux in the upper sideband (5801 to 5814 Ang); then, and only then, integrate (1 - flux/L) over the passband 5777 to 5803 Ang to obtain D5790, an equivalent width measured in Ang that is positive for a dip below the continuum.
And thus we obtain 0.7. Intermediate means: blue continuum 35.8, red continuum 36.1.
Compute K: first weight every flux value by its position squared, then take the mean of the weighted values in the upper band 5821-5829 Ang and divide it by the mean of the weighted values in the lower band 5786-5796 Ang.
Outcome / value 1.03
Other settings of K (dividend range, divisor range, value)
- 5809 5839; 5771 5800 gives 1.05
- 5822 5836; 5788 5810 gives 1.02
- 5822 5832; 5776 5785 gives 1.06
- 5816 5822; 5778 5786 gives 1.08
